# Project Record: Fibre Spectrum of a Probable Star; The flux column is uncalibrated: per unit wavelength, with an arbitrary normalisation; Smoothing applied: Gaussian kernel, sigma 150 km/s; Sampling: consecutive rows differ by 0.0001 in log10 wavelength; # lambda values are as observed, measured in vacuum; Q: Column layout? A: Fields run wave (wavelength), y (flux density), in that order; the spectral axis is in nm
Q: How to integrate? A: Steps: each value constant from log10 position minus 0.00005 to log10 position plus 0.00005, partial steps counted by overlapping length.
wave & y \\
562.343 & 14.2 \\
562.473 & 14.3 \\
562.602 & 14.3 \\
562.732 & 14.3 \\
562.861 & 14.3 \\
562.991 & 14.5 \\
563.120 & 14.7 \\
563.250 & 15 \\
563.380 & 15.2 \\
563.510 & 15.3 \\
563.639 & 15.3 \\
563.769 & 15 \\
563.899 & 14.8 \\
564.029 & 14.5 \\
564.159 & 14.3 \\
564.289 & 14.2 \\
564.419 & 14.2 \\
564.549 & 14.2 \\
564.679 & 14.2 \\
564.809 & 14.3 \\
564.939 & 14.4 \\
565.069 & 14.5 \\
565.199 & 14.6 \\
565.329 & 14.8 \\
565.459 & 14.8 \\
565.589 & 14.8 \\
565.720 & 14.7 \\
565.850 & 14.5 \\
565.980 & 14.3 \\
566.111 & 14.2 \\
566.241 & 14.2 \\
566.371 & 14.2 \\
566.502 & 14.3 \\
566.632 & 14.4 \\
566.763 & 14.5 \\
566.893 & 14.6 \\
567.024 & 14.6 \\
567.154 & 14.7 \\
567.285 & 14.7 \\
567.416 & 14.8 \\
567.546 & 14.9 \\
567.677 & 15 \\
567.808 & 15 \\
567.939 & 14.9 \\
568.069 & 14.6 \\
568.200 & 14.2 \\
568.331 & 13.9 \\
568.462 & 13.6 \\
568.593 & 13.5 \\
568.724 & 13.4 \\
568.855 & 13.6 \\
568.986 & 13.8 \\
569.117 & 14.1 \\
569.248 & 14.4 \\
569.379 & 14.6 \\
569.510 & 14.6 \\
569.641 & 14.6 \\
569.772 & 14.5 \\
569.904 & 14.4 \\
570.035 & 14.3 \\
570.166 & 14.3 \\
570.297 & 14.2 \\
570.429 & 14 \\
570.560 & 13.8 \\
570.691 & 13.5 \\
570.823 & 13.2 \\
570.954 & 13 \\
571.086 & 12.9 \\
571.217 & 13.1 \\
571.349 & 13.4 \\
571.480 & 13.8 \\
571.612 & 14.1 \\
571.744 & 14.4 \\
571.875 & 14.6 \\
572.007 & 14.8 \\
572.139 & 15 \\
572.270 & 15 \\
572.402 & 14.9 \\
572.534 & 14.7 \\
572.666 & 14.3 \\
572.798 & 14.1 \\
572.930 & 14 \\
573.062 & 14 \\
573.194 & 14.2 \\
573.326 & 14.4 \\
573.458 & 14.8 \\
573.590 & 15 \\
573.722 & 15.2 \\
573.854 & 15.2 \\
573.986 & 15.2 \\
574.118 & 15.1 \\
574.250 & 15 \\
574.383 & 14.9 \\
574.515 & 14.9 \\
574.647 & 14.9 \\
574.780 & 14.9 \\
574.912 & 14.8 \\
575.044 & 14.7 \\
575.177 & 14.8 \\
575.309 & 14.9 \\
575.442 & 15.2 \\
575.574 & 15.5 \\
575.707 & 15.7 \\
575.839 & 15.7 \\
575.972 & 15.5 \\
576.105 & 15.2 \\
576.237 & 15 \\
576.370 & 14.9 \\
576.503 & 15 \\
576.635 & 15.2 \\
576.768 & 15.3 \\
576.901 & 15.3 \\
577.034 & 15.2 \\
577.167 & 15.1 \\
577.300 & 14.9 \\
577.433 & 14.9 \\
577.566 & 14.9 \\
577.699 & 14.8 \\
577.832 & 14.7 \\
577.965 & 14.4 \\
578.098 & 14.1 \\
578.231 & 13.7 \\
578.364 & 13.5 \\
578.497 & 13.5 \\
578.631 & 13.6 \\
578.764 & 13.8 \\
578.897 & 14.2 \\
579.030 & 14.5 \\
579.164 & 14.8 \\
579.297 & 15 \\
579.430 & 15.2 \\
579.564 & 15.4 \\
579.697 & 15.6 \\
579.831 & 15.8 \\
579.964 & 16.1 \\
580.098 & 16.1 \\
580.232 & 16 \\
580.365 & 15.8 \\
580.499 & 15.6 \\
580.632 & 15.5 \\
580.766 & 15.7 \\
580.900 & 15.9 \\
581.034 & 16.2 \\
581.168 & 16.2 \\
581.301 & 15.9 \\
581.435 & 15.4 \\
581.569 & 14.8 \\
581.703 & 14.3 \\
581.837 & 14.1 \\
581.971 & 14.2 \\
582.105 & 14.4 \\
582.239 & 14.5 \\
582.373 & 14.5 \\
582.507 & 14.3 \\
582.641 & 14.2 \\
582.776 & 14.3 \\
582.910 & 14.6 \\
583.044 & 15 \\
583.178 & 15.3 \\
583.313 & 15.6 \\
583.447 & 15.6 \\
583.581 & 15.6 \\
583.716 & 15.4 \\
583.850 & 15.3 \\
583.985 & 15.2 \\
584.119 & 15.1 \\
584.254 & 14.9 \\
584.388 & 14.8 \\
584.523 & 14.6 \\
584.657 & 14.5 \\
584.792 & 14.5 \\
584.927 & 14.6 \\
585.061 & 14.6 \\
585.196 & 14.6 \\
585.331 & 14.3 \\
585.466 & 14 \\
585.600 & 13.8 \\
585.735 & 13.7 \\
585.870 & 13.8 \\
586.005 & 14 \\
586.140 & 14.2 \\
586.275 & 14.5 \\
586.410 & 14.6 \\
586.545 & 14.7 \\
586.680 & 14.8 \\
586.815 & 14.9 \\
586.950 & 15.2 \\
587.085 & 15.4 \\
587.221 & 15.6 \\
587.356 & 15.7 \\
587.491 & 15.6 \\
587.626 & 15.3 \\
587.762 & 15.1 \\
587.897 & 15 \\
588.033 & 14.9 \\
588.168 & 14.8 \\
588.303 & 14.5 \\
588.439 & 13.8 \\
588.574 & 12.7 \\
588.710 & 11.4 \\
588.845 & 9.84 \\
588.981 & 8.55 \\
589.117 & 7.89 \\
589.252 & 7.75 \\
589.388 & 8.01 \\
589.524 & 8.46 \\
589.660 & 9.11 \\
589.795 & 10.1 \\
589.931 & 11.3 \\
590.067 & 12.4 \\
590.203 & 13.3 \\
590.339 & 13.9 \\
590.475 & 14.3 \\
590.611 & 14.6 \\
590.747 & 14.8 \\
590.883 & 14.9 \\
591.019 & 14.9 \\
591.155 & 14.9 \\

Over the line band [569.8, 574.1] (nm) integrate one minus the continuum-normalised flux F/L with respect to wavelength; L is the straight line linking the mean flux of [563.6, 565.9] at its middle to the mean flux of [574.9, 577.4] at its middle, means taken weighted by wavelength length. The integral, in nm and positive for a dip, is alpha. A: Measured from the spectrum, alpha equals 0.195 nm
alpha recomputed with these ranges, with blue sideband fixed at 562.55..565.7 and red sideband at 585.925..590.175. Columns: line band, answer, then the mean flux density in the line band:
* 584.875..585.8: -0.079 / 14.2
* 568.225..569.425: 0.033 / 13.9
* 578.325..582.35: -0.480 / 15.1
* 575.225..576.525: -0.141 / 15.3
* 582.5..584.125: -0.223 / 15.1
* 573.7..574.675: -0.081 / 15.1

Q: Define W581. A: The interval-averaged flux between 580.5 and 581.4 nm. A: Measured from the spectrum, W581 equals 15.9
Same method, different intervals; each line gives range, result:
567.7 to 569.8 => 14.2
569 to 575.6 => 14.4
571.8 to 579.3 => 14.8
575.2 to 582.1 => 15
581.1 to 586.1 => 14.7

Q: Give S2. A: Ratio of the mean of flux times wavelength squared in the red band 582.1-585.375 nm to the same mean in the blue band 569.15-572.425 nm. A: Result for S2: 1.10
